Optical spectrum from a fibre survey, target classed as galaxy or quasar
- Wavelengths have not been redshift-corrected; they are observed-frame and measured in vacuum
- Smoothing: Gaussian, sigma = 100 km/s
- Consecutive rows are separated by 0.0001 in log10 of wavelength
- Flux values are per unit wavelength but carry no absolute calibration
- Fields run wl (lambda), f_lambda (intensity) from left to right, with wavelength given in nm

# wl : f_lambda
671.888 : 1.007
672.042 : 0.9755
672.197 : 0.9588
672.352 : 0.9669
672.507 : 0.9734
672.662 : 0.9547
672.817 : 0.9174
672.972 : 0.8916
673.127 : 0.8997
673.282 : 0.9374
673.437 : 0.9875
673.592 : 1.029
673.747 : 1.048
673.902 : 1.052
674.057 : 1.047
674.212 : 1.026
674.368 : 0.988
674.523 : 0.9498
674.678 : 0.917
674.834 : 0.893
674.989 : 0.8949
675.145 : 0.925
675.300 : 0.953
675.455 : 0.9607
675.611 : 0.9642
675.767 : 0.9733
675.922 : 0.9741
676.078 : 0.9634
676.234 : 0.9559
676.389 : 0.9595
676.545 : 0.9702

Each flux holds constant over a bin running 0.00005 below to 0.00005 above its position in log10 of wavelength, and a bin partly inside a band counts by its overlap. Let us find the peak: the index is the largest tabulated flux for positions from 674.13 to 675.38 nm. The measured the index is 1.026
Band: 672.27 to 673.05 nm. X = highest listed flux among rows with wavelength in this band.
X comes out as 0.9734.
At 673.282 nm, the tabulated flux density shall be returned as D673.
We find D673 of 0.9374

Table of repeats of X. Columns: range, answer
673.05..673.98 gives 1.052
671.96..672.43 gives 0.9755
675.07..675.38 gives 0.953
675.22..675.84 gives 0.9733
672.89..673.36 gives 0.9374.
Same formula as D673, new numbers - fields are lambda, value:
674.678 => 0.917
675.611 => 0.9642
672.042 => 0.9755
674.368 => 0.988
